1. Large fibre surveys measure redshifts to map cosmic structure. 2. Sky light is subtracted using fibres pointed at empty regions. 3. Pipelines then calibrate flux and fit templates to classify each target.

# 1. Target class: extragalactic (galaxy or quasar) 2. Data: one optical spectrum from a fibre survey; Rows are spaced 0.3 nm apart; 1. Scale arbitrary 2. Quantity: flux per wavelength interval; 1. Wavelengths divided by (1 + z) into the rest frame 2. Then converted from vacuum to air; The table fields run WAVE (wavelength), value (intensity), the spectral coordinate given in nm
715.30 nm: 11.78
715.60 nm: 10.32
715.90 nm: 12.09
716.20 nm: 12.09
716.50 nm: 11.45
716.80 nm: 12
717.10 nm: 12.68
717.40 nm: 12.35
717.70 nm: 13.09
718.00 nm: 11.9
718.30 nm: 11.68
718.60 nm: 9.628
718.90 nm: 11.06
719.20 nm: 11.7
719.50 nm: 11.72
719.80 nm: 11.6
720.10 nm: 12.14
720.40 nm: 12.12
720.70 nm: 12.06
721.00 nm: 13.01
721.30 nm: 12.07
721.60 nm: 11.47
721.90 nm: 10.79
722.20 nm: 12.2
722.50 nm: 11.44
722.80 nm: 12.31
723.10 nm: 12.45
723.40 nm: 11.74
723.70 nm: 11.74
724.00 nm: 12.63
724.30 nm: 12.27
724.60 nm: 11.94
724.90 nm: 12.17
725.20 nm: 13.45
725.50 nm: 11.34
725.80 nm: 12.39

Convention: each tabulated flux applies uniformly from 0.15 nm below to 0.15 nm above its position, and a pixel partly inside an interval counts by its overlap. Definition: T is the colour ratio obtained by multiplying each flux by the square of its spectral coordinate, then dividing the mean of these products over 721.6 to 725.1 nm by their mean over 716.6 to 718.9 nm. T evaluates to 1.03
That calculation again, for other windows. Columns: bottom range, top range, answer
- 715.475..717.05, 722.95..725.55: 1.07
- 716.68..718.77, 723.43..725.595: 1.05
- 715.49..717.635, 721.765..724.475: 1.02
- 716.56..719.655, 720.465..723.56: 1.03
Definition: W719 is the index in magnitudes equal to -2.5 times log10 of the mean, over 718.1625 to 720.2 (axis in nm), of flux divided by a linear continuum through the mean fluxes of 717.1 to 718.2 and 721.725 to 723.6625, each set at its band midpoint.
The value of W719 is 0.08 mag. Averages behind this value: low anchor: 12.4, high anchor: 11.8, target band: 11.3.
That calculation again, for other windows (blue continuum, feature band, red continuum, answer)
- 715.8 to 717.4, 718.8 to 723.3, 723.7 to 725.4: 0.03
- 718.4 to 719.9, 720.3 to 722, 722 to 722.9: -0.03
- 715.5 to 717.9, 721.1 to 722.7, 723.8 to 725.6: 0.05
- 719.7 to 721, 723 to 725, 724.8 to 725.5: 0.03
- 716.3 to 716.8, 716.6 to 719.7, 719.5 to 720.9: 0.00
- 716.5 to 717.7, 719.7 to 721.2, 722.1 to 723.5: 0.00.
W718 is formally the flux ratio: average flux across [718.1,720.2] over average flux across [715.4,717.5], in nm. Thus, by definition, 1.0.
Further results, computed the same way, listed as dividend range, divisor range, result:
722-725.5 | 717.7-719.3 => 1.07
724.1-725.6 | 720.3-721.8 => 1.01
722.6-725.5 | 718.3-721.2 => 1.05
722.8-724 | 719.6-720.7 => 1.01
